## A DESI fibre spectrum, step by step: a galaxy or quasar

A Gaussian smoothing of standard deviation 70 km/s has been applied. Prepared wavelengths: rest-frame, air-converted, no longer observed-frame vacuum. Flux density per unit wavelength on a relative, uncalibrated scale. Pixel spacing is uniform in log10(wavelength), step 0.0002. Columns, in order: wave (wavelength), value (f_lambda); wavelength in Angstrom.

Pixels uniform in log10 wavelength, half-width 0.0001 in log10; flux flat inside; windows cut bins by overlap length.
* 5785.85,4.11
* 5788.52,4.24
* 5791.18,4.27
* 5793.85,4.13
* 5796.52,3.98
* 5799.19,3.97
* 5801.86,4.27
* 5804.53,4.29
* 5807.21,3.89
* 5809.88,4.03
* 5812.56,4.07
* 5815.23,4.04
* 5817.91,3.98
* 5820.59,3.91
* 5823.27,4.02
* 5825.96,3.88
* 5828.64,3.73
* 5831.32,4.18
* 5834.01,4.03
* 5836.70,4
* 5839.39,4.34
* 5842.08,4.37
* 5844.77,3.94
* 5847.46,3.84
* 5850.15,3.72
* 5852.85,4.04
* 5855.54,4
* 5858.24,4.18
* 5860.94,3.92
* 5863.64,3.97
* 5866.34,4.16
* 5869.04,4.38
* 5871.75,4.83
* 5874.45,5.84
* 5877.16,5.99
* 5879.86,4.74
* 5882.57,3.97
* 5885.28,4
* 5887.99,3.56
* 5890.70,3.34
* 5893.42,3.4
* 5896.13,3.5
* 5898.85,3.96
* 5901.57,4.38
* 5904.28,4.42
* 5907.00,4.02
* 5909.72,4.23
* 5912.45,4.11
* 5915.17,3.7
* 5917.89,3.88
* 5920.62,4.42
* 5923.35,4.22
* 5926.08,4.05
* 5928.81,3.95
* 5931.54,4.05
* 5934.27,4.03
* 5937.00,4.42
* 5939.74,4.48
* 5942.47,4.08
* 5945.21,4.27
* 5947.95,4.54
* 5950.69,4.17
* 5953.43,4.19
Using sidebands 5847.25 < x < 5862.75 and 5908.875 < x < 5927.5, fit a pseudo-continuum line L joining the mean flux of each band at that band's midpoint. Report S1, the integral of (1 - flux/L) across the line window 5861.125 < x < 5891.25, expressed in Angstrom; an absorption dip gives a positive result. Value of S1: -3.35 Angstrom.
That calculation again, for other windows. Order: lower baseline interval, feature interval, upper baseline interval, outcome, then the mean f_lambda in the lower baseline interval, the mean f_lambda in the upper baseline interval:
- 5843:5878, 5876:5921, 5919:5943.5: 1.92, 4.35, 4.19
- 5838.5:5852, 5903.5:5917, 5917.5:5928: 0.19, 4.03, 4.15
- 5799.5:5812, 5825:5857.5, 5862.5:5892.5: 1.91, 4.1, 4.42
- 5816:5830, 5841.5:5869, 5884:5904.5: -1.20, 3.91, 3.79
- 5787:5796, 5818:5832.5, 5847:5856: 0.29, 4.19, 3.9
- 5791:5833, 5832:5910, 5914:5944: -1.86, 4.03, 4.12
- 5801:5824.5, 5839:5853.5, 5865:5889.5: 1.05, 4.05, 4.6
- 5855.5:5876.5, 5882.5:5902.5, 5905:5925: 2.50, 4.49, 4.09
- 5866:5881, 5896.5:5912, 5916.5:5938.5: 1.27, 5.05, 4.13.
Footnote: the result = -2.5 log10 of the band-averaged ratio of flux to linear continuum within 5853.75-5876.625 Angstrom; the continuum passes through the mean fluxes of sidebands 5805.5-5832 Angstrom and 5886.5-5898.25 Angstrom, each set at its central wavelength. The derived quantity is -0.21 mag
